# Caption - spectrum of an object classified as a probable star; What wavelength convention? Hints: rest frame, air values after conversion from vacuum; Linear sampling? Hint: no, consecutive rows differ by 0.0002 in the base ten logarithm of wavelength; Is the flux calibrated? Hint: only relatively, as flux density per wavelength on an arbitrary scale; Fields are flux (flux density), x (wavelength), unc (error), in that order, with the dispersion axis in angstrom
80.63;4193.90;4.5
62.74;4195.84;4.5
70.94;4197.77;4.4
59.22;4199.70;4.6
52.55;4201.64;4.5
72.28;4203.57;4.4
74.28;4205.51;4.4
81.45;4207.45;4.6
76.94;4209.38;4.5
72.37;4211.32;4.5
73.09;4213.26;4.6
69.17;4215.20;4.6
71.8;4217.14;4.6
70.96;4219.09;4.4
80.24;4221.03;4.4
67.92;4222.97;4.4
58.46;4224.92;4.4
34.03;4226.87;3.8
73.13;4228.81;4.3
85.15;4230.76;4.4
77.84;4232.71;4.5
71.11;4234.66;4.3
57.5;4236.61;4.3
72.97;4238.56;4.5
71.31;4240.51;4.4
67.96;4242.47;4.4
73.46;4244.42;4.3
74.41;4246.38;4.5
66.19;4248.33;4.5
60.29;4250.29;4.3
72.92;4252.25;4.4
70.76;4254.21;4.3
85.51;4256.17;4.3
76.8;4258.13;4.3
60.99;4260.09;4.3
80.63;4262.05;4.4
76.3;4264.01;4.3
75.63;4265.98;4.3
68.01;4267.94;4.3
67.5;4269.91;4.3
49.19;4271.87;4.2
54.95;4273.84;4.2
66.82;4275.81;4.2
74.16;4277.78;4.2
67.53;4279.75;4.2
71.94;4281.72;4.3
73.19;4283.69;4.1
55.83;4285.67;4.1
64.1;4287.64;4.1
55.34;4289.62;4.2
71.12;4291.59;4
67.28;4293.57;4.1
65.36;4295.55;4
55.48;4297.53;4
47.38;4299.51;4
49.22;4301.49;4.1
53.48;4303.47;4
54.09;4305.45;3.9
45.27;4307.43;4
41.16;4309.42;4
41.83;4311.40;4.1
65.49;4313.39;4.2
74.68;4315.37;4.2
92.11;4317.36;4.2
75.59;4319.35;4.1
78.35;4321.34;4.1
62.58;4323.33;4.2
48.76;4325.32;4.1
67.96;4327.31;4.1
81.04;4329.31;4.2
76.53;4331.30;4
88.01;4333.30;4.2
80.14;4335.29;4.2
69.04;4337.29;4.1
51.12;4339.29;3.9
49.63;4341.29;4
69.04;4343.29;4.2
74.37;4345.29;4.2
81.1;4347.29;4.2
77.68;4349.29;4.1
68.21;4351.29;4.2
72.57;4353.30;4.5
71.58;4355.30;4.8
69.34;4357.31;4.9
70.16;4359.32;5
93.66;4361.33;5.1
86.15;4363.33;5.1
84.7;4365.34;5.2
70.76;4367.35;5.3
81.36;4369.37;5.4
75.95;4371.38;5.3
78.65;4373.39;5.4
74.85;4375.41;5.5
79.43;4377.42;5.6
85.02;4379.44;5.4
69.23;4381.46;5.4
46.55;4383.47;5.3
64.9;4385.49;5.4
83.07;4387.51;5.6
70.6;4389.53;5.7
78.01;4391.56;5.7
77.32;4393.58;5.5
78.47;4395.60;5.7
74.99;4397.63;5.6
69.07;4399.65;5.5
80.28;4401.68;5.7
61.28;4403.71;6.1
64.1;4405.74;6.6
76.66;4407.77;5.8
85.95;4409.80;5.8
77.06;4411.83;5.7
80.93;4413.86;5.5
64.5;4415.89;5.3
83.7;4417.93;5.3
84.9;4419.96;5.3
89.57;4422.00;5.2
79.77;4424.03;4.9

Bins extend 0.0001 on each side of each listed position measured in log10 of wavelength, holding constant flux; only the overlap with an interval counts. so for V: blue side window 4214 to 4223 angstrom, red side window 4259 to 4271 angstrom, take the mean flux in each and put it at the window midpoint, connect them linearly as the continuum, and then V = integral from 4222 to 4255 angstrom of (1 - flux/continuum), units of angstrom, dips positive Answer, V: 1.86 angstrom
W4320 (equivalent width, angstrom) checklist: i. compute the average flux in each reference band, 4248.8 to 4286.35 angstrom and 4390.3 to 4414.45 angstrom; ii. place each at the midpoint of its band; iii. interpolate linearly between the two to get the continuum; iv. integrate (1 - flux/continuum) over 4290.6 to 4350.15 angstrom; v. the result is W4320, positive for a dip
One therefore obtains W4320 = 5.2 angstrom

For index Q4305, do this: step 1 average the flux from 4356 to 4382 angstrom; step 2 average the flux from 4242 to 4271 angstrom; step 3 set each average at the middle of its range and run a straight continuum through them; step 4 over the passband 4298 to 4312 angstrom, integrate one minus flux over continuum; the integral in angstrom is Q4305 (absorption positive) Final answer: 5.0 angstrom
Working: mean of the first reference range 71.8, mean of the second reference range 78.5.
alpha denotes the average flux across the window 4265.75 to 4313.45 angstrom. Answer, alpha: 59.7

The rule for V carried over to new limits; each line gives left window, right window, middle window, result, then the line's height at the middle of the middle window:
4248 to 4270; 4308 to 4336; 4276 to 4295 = 1.1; 70.9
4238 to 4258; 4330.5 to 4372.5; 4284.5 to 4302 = 3.2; 72.9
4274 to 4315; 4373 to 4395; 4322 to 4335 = -1.3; 64.7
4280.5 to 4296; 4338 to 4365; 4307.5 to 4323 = 0.7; 68.4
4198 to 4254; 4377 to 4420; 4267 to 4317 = 7.5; 71.1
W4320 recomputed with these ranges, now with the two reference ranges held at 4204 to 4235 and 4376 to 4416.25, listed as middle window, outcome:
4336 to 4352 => 1.1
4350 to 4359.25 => 0.3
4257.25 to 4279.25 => 1.1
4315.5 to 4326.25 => 0.1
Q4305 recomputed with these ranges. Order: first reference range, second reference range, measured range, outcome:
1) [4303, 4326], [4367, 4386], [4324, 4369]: -3.62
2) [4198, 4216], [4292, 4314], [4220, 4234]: -0.31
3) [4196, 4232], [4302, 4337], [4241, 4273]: -1.17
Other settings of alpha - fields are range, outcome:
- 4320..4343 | 68.6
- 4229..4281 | 70.3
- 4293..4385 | 68.8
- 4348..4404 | 75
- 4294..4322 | 59.9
